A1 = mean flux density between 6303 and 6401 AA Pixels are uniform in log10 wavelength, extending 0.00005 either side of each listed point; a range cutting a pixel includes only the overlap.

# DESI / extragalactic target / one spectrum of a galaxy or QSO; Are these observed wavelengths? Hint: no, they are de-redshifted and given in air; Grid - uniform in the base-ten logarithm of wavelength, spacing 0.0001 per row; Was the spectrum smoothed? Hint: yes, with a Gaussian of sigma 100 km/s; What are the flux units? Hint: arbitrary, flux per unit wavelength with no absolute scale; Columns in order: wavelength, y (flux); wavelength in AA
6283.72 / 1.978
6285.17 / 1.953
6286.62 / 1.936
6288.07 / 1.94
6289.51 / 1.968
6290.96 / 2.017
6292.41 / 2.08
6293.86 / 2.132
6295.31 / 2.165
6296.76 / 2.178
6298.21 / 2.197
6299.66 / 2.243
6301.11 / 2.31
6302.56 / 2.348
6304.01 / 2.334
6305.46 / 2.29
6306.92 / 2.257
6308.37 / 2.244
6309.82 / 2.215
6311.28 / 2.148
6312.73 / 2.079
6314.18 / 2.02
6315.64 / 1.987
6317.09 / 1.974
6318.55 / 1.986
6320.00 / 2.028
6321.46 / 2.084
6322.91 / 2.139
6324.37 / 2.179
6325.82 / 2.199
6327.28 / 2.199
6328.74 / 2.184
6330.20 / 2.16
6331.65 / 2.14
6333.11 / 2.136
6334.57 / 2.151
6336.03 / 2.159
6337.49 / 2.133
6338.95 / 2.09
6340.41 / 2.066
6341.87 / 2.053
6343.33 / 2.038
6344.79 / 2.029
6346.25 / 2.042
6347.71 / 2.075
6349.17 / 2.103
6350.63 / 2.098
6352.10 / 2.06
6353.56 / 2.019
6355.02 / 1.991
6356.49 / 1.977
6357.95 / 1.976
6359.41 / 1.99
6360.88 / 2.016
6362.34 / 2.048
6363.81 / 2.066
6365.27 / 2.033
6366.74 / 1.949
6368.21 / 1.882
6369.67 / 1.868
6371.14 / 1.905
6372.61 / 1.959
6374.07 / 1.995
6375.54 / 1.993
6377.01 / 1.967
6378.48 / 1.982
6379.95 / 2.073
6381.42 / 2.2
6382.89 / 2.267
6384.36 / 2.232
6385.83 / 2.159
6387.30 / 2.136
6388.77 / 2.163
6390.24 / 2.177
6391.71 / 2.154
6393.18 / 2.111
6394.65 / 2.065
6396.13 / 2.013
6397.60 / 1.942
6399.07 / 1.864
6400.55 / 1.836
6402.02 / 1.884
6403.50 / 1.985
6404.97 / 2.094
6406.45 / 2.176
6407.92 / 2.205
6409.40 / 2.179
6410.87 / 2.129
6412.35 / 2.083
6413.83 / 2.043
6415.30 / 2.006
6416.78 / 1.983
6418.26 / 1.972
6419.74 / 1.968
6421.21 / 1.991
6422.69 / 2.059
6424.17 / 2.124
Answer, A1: 2.08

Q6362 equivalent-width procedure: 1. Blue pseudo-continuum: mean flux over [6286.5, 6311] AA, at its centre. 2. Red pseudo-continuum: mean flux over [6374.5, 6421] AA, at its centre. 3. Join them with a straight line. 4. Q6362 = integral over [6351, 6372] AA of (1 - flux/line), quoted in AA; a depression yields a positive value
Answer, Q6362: 1.18 AA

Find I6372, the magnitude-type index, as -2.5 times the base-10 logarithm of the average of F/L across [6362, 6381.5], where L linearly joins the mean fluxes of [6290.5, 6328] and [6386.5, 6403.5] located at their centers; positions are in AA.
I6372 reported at 0.04 mag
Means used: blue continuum 2.16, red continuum 2.03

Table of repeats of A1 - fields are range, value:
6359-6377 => 1.97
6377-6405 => 2.07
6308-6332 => 2.11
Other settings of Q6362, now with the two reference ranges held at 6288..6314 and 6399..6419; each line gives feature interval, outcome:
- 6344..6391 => 1.0 AA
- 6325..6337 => -0.2 AA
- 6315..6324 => 0.5 AA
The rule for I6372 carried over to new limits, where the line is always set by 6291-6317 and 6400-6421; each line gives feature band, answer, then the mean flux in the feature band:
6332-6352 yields 0.021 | 2.09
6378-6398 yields -0.028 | 2.12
